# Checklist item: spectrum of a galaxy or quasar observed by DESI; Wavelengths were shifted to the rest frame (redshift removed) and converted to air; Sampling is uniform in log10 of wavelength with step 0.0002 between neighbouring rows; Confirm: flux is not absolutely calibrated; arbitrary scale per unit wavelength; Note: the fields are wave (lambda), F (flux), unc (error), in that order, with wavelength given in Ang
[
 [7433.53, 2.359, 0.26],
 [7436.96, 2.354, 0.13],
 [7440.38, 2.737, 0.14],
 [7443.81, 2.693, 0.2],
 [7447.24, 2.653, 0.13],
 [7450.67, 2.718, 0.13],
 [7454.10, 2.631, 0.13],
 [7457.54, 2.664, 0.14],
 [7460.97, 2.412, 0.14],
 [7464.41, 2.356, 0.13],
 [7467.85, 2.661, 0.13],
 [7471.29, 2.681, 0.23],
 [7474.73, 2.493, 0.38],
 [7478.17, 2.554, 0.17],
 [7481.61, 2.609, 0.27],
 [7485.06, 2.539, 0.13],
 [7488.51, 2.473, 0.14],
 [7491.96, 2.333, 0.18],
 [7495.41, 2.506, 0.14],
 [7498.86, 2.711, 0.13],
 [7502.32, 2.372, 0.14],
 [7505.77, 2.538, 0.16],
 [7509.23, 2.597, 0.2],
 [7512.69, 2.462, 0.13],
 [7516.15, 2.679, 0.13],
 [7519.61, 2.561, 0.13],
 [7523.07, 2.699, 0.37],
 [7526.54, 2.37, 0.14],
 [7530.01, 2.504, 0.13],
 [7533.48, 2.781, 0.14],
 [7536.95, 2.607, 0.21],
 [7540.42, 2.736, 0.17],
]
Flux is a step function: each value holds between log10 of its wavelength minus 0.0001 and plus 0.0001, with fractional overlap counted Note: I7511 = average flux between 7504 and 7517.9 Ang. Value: 2.57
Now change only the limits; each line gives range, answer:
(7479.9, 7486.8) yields 2.57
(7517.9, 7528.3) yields 2.54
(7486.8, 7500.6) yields 2.51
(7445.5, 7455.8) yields 2.67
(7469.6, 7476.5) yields 2.59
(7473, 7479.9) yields 2.53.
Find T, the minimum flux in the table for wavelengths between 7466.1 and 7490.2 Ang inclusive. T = 2.473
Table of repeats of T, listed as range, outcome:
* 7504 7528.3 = 2.37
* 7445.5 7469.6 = 2.356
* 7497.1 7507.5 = 2.372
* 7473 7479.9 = 2.493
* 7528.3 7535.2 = 2.504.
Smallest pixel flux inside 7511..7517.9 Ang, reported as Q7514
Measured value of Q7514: 2.462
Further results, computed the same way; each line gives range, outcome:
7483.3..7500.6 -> 2.333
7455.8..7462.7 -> 2.412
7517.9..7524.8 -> 2.561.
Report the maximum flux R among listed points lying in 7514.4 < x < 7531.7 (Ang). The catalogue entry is 2.699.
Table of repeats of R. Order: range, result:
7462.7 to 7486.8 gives 2.681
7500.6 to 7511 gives 2.597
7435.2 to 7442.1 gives 2.737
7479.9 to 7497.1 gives 2.609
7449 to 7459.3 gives 2.718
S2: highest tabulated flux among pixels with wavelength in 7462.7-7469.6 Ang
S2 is 2.661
